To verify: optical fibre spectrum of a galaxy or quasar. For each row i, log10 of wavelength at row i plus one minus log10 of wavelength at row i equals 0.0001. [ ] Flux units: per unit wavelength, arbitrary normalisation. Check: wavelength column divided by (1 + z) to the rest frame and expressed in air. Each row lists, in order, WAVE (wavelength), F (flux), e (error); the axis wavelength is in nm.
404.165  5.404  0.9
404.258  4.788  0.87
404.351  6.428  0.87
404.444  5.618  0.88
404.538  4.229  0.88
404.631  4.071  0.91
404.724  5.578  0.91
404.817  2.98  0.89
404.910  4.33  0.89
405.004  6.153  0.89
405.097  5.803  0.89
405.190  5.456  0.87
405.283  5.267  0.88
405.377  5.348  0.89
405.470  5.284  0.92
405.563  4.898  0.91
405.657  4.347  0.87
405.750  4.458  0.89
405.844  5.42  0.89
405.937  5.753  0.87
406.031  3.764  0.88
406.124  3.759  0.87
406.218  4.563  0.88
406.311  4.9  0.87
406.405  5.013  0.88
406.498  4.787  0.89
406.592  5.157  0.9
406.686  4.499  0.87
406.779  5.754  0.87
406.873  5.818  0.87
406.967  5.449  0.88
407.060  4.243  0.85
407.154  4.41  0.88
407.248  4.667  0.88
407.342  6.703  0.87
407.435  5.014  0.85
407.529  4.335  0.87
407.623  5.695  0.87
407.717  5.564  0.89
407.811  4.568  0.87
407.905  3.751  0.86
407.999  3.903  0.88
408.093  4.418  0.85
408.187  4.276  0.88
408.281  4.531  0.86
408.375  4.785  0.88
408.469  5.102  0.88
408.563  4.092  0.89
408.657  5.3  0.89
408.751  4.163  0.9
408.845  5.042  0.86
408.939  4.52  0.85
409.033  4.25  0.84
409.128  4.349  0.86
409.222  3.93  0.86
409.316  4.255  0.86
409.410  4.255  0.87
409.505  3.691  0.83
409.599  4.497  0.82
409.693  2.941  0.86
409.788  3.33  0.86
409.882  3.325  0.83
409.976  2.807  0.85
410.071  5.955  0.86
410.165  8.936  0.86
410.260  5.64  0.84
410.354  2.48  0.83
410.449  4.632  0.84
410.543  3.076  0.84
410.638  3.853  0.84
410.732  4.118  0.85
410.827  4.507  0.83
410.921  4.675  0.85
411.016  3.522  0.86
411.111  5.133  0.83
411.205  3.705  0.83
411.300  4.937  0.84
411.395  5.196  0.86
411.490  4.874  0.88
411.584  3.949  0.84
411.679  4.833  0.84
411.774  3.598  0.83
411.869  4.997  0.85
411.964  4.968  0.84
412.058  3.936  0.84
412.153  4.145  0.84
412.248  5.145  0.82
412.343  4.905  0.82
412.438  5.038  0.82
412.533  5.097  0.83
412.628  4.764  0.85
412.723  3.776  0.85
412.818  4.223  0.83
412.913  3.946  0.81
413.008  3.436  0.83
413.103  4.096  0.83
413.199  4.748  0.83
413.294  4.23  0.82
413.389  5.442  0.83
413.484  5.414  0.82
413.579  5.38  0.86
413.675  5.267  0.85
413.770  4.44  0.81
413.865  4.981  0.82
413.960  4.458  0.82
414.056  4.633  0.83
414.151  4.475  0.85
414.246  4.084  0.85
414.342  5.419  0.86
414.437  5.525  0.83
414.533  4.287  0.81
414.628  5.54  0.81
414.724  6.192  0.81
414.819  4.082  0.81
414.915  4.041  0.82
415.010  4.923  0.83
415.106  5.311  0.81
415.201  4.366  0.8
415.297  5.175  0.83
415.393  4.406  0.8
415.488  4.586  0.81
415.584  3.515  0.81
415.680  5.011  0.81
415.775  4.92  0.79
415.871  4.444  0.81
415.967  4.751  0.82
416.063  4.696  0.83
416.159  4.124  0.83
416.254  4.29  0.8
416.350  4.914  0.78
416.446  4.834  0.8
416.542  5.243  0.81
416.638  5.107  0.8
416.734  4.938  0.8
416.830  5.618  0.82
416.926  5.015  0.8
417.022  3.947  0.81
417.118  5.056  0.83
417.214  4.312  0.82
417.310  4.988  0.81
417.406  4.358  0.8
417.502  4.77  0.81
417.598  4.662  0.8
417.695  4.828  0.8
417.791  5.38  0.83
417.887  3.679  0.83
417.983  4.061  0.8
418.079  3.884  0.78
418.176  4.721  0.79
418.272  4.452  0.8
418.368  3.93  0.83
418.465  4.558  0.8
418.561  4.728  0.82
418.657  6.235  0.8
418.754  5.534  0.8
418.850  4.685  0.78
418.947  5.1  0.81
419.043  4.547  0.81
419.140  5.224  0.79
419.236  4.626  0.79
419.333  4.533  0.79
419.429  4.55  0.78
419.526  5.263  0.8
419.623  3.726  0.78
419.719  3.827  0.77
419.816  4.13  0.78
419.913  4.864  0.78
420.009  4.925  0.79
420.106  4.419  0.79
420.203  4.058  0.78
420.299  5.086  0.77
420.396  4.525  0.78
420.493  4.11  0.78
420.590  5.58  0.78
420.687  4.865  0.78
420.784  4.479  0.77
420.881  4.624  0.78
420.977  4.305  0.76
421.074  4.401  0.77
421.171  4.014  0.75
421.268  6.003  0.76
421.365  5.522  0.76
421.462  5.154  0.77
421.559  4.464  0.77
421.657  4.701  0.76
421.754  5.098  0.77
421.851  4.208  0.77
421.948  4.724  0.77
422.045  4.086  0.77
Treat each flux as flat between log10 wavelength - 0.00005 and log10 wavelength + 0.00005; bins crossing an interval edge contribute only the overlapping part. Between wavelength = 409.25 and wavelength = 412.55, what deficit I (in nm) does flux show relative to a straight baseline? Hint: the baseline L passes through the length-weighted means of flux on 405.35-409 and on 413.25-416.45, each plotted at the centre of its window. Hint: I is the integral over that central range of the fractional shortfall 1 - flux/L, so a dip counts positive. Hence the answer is 0.26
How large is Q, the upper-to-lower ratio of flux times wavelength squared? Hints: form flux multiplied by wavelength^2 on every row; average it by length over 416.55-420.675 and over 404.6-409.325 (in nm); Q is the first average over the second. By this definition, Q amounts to 1.0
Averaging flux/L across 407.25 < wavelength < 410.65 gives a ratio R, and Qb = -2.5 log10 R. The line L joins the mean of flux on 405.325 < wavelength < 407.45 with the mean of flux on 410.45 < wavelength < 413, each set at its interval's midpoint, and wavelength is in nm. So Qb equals 0.05 mag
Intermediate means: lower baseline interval 4.96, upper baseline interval 4.41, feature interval 4.51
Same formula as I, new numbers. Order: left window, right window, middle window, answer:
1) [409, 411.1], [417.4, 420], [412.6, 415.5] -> -0.18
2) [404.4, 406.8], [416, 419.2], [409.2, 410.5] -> 0.13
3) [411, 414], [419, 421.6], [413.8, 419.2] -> -0.13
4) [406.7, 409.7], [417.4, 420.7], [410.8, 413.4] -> 0.09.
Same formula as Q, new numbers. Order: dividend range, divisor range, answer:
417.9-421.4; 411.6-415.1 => 1.03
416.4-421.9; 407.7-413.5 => 1.11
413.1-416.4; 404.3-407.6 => 1.00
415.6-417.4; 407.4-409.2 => 1.08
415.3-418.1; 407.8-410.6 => 1.11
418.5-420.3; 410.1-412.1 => 1.08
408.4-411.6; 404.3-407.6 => 0.90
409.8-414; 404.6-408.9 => 0.96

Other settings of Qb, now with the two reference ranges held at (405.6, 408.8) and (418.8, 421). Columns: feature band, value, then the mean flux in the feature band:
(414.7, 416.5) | 0.01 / 4.64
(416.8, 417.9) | -0.02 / 4.74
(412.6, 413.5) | 0.08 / 4.36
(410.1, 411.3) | 0.04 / 4.56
